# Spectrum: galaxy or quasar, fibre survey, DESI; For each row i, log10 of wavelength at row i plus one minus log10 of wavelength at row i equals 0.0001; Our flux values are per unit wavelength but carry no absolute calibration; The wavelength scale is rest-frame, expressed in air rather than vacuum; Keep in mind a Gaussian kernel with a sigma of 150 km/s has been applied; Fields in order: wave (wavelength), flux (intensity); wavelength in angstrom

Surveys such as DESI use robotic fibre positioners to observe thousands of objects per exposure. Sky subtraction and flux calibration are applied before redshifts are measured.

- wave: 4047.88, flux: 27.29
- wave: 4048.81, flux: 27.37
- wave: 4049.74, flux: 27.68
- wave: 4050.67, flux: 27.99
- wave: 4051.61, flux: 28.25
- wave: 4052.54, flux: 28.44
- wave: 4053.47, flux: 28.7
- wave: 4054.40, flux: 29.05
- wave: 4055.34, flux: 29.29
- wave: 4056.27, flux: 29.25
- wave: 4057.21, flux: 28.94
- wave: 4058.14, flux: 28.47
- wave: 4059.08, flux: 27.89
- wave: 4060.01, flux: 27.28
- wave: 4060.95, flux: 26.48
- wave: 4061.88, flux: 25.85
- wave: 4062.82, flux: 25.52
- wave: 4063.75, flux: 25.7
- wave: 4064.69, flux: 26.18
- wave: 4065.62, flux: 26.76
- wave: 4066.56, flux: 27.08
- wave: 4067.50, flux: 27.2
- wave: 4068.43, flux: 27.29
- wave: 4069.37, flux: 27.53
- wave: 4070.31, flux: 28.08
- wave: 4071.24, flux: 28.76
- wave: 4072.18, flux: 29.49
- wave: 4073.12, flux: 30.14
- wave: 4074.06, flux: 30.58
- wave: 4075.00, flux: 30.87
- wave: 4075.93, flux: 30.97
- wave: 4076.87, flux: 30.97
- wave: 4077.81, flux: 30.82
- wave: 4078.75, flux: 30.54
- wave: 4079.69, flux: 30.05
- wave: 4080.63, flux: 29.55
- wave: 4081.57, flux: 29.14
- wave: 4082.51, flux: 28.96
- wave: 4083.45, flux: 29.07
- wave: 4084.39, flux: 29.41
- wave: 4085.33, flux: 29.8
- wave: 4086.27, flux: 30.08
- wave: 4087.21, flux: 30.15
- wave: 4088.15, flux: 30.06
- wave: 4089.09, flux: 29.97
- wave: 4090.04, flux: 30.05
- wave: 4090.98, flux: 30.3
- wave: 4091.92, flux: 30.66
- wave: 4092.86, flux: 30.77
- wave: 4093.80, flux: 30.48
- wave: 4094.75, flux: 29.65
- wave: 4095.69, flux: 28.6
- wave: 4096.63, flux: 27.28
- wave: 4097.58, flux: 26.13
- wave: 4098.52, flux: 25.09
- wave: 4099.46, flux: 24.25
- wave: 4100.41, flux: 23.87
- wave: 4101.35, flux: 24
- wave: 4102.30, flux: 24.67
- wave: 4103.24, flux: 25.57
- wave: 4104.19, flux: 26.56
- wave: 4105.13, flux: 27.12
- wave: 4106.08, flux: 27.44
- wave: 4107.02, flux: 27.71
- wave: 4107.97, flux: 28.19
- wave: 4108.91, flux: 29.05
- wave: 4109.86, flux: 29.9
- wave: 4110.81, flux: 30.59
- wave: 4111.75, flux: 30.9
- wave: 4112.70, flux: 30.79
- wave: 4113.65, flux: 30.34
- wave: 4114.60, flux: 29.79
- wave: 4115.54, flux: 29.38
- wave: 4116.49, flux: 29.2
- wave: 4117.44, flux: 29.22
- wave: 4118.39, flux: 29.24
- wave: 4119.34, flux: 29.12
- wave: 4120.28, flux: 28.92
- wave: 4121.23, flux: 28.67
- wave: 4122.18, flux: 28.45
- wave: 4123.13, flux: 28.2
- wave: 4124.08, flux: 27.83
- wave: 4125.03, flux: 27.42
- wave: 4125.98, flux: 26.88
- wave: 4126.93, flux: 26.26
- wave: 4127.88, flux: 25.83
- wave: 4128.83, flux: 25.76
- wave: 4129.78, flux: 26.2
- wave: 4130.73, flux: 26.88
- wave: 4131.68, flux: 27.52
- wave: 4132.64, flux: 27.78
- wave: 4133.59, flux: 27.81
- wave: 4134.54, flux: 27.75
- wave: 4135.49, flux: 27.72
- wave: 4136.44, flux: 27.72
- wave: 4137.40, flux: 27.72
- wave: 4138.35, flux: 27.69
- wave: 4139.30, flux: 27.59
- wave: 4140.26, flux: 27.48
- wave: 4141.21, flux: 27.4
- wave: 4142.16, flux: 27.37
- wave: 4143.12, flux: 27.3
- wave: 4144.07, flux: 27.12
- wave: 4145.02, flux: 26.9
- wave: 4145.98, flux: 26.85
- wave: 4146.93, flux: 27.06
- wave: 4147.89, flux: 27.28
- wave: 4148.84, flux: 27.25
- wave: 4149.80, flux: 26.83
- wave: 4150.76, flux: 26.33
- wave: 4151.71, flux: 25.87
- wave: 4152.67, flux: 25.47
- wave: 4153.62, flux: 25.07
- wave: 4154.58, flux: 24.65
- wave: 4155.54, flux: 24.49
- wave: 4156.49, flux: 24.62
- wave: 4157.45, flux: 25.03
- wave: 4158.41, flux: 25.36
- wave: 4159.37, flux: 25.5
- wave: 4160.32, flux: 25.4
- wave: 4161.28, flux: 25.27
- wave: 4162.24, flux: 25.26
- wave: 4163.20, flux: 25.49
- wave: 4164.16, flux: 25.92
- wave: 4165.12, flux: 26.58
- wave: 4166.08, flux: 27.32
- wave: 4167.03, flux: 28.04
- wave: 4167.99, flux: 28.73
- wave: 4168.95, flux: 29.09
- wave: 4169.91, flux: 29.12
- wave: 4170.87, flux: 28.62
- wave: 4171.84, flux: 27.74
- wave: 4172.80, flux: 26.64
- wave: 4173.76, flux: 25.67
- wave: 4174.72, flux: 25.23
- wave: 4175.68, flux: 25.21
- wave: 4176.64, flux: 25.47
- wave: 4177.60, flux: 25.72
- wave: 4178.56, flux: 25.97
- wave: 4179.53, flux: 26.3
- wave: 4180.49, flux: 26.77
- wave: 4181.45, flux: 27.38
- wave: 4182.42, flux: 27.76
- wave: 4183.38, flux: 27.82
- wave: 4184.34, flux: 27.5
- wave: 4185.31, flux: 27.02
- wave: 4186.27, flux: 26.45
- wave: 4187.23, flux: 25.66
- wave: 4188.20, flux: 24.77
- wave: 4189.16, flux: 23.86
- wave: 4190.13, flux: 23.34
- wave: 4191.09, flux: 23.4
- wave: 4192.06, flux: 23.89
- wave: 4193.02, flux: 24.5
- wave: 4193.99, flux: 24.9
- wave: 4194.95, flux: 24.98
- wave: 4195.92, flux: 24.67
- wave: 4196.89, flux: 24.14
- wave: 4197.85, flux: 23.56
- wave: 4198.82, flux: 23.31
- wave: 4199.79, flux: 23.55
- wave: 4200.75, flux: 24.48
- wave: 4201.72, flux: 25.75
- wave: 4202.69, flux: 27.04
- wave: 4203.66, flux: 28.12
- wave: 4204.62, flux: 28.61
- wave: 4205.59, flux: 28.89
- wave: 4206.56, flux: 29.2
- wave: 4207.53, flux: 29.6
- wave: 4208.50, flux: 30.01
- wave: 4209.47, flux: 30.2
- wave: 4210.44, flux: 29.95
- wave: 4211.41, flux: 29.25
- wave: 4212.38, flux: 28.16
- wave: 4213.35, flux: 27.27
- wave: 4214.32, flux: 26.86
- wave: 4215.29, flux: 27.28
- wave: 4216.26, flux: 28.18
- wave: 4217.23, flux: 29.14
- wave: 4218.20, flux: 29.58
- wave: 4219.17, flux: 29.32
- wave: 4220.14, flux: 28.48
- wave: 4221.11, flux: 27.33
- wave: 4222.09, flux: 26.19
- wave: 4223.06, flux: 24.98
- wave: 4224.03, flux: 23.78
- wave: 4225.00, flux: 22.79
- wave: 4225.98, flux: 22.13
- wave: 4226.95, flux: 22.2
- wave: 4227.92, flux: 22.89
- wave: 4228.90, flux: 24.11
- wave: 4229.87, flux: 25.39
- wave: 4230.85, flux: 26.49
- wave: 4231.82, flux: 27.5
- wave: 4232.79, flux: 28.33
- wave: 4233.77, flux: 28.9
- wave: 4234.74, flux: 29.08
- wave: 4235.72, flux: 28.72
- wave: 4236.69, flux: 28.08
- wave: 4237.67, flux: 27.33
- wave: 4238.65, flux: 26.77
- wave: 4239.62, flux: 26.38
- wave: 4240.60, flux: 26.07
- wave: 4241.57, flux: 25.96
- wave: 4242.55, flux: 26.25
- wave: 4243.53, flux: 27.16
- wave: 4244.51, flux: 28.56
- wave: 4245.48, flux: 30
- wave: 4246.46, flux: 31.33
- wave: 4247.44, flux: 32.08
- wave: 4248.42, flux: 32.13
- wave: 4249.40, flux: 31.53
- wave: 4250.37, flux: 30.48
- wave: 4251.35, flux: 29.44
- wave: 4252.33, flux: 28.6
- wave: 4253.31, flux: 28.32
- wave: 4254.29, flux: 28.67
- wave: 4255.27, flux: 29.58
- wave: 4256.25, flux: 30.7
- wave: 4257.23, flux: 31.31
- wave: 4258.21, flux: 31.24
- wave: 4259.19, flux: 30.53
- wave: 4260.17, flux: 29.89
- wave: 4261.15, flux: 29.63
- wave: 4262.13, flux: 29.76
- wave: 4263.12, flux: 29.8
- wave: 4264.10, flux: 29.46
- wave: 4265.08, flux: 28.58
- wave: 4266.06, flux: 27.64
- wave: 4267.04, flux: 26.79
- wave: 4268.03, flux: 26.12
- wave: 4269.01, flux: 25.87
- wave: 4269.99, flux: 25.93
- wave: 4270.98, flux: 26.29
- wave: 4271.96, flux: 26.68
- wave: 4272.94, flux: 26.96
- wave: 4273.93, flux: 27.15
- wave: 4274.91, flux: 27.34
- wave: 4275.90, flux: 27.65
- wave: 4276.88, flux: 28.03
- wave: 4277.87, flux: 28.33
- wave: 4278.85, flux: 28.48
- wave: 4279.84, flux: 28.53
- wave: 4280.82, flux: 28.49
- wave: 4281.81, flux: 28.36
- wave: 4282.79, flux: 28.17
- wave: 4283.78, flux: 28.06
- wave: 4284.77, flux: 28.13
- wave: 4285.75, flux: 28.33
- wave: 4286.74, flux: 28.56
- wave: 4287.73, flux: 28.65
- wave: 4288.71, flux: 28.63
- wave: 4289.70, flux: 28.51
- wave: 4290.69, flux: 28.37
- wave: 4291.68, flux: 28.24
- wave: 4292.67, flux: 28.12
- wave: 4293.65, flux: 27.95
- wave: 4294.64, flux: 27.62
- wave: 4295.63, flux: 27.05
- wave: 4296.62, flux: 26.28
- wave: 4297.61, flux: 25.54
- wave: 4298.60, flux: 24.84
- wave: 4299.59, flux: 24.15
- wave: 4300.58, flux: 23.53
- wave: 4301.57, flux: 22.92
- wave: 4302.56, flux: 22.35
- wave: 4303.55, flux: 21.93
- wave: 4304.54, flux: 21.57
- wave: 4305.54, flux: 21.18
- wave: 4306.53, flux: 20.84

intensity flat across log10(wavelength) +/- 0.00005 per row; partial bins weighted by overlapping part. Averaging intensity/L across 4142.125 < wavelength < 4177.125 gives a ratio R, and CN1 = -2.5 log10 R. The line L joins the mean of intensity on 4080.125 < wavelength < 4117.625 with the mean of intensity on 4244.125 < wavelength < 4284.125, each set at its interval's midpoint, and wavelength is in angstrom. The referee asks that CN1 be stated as 0.09 mag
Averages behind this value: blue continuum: 28.6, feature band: 26.4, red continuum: 28.8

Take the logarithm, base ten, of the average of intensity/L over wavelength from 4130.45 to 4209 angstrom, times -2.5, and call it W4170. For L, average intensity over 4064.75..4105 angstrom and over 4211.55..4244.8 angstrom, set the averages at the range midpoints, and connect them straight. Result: 0.042 mag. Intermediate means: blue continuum 28.6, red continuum 26.7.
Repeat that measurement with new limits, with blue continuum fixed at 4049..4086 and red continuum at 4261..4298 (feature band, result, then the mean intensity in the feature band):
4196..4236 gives 0.05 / 26.8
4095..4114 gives 0.04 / 27.4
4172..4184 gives 0.07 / 26.4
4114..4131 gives 0.01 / 28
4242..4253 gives -0.07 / 29.7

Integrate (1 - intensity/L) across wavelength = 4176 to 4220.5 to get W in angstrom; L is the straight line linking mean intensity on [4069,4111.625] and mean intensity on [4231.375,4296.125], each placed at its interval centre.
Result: 2.9 angstrom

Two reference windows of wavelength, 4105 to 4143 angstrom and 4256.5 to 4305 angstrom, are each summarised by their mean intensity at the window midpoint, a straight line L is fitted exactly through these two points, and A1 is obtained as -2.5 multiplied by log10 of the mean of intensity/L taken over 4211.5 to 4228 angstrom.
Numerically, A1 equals 0.05 mag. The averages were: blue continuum 28.2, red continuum 27.4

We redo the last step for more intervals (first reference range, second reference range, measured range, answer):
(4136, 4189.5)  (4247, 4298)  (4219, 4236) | 0.07 mag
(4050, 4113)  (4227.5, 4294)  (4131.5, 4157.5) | 0.06 mag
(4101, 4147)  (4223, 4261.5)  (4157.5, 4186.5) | 0.05 mag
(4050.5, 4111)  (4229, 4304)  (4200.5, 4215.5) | -0.01 mag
